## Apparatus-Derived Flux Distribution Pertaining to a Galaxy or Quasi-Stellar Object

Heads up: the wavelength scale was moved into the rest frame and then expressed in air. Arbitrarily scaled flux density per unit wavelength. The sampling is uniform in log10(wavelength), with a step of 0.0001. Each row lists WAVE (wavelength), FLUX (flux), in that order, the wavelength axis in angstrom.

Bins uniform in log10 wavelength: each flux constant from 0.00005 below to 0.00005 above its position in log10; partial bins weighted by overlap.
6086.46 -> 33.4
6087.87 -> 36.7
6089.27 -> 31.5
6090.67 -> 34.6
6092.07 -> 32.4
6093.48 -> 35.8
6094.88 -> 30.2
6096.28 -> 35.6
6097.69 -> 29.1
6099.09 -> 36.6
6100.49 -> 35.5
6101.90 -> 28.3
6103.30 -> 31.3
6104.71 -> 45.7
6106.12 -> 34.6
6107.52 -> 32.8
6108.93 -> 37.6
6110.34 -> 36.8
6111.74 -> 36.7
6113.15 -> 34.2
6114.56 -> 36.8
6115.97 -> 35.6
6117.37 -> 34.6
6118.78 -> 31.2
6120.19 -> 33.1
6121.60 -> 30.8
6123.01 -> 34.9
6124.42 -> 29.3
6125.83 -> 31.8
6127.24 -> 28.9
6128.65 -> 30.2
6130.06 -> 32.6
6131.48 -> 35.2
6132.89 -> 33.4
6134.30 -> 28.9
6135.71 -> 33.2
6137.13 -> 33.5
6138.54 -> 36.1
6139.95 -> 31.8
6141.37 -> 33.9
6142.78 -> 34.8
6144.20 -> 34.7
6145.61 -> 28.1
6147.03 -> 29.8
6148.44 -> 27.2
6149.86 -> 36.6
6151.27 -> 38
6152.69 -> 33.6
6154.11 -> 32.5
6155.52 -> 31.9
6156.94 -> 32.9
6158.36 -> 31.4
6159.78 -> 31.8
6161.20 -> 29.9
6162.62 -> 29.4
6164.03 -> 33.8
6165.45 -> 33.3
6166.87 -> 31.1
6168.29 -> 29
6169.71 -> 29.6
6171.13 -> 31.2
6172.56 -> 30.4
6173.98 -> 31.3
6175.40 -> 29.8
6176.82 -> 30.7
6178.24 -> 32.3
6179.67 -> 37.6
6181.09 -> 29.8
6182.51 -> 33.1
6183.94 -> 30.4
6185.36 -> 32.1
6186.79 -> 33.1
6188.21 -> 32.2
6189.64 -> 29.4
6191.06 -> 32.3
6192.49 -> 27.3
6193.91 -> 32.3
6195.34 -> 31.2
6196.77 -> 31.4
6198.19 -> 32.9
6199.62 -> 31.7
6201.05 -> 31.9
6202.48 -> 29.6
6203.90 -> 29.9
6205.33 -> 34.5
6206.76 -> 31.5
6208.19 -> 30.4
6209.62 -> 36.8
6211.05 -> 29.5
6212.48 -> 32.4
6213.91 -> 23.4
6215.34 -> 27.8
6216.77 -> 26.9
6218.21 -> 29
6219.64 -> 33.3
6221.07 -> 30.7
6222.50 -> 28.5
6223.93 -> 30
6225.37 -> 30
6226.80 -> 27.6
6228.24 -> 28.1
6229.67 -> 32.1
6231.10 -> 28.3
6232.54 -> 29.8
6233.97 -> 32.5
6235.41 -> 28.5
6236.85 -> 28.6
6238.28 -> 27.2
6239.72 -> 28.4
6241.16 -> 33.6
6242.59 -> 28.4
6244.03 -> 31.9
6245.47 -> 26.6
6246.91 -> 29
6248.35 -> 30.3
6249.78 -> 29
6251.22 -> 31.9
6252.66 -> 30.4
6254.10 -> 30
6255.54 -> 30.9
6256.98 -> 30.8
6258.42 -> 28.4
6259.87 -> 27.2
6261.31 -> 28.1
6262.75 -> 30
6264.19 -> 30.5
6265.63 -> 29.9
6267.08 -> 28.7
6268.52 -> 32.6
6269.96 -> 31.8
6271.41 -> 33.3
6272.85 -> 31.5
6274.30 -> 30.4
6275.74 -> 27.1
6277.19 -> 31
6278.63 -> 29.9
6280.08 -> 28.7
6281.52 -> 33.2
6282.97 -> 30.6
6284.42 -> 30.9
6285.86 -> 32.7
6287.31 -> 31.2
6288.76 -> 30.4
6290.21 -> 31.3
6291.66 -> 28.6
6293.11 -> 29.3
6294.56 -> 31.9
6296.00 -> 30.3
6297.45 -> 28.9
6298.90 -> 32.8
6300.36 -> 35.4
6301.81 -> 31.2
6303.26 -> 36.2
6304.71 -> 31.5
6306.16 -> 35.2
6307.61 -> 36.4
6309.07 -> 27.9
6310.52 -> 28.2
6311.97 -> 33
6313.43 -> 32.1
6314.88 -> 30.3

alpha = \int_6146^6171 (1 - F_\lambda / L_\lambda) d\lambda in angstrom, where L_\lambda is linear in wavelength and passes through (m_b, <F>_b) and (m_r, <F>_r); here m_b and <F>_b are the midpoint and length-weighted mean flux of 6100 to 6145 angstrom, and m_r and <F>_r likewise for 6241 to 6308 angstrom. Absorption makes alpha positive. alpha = 0.91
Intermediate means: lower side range 33.7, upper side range 30.8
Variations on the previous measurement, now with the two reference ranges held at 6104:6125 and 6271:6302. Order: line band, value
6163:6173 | 0.8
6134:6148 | 0.8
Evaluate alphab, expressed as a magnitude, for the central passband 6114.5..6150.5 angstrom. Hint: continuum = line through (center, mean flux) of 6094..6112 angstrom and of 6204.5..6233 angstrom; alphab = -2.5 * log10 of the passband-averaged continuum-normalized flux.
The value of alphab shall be 0.03 mag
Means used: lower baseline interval 34.7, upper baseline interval 30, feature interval 32.5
